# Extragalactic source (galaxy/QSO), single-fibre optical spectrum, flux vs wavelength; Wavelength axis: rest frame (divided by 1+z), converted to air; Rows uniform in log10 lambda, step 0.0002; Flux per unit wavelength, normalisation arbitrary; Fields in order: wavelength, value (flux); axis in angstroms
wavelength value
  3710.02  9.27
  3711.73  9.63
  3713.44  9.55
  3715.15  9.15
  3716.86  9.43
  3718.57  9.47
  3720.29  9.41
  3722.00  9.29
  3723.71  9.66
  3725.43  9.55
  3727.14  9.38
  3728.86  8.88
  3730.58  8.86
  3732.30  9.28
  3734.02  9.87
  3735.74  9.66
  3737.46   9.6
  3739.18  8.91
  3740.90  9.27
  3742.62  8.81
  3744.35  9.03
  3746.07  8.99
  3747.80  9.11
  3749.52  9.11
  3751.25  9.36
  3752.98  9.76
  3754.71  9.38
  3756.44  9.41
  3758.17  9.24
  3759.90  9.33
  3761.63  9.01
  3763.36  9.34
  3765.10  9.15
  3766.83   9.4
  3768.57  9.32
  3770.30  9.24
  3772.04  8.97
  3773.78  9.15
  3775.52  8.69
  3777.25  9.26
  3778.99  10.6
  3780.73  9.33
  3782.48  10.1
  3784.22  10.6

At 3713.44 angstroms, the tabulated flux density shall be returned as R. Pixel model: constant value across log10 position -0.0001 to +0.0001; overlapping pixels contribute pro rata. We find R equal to 9.55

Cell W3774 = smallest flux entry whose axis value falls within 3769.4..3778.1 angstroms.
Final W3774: 8.69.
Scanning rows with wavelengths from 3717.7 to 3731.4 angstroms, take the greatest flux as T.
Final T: 9.66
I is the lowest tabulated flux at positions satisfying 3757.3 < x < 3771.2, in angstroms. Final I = 9.01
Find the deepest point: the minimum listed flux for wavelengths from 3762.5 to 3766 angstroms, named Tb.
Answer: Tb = 9.15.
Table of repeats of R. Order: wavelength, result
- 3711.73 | 9.63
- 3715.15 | 9.15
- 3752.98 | 9.76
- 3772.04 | 8.97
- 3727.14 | 9.38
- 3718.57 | 9.47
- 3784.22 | 10.6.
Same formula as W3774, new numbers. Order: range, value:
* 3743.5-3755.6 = 8.99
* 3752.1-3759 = 9.24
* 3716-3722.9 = 9.29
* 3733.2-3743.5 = 8.81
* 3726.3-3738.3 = 8.86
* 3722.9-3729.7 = 8.88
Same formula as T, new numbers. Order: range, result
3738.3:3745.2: 9.27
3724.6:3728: 9.55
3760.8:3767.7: 9.4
